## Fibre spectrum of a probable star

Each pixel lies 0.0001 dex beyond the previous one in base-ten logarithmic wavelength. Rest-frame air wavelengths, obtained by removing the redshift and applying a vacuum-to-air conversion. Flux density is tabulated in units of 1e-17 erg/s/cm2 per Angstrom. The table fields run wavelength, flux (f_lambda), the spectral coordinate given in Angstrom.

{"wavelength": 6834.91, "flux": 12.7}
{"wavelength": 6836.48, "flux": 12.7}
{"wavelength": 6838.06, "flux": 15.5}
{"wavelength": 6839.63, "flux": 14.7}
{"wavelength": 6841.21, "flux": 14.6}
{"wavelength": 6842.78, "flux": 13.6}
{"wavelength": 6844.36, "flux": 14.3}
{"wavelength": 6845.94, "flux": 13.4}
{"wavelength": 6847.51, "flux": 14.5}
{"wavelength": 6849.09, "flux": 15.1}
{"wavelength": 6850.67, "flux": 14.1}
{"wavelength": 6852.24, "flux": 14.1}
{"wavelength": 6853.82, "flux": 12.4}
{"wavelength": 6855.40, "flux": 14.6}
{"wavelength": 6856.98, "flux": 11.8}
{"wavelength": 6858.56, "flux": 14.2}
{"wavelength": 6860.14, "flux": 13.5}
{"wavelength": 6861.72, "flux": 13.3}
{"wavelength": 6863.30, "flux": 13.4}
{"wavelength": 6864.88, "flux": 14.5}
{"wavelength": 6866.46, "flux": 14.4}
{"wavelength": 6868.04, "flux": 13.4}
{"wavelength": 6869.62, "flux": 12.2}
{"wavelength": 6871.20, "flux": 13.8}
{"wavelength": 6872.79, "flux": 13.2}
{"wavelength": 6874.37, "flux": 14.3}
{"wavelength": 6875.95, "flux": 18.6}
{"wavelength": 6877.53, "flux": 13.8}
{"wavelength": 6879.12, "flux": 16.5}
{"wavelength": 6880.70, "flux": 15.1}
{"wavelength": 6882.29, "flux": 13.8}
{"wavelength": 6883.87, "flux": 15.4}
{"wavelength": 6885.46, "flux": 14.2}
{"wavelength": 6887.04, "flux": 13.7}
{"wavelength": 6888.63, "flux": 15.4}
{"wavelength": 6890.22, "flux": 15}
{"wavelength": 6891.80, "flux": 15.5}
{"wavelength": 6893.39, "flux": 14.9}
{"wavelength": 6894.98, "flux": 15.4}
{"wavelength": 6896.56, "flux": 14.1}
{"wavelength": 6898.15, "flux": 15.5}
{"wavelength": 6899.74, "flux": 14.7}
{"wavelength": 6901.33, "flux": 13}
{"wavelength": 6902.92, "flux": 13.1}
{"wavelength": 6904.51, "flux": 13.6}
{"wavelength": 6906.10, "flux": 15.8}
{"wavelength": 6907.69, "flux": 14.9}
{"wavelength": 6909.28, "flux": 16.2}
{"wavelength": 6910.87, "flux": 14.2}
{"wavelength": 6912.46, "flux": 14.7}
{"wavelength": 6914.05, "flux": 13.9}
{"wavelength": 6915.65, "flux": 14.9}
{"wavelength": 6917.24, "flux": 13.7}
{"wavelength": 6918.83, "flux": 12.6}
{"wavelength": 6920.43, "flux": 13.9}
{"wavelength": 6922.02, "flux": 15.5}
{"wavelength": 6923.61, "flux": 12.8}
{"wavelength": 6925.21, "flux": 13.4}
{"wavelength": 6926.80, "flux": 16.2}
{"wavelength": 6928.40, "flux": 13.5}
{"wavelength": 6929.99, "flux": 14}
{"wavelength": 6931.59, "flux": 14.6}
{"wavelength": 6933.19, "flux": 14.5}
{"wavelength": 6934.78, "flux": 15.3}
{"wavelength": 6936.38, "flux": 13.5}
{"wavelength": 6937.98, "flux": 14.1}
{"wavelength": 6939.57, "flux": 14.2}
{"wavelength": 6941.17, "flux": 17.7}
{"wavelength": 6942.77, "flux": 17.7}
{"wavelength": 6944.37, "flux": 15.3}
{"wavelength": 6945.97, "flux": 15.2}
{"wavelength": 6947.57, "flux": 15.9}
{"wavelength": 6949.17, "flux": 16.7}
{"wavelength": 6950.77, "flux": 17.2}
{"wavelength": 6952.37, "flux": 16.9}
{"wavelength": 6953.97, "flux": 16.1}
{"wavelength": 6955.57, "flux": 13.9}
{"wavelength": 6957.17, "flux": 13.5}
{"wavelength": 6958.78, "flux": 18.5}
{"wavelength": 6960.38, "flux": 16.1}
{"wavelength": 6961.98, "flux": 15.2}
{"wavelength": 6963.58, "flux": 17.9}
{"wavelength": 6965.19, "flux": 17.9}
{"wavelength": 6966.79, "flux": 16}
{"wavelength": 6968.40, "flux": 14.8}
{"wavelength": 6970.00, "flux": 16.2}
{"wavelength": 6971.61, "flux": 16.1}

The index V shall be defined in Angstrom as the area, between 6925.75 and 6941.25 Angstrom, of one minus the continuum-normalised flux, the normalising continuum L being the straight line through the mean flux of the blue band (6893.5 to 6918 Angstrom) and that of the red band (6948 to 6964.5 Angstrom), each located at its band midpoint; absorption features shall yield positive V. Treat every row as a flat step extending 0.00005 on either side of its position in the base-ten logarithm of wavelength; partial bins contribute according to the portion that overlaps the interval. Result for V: 0.8 Angstrom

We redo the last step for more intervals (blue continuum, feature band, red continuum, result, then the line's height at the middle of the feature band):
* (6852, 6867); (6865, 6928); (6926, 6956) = -0.4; 14.4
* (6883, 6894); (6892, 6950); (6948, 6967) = 3.2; 15.6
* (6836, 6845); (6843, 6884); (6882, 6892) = 1.1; 14.5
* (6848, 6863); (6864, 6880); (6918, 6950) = -0.6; 13.9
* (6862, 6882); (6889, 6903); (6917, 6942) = -0.3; 14.4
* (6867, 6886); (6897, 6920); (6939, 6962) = 1.3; 15.2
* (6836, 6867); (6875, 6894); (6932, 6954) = -0.8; 14.6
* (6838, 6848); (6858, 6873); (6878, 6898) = 1.0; 14.6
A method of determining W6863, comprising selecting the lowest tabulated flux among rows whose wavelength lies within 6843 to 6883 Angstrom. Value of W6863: 11.8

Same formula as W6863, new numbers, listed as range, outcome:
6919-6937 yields 12.8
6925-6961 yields 13.4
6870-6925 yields 12.6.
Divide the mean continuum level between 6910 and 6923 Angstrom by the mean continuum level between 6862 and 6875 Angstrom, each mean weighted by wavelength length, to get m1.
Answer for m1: 1.0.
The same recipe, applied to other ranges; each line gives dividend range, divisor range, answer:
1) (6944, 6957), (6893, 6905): 1.11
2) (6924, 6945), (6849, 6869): 1.09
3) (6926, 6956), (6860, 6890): 1.07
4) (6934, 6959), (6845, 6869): 1.14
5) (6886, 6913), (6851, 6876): 1.07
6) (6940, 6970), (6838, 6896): 1.13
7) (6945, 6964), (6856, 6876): 1.17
